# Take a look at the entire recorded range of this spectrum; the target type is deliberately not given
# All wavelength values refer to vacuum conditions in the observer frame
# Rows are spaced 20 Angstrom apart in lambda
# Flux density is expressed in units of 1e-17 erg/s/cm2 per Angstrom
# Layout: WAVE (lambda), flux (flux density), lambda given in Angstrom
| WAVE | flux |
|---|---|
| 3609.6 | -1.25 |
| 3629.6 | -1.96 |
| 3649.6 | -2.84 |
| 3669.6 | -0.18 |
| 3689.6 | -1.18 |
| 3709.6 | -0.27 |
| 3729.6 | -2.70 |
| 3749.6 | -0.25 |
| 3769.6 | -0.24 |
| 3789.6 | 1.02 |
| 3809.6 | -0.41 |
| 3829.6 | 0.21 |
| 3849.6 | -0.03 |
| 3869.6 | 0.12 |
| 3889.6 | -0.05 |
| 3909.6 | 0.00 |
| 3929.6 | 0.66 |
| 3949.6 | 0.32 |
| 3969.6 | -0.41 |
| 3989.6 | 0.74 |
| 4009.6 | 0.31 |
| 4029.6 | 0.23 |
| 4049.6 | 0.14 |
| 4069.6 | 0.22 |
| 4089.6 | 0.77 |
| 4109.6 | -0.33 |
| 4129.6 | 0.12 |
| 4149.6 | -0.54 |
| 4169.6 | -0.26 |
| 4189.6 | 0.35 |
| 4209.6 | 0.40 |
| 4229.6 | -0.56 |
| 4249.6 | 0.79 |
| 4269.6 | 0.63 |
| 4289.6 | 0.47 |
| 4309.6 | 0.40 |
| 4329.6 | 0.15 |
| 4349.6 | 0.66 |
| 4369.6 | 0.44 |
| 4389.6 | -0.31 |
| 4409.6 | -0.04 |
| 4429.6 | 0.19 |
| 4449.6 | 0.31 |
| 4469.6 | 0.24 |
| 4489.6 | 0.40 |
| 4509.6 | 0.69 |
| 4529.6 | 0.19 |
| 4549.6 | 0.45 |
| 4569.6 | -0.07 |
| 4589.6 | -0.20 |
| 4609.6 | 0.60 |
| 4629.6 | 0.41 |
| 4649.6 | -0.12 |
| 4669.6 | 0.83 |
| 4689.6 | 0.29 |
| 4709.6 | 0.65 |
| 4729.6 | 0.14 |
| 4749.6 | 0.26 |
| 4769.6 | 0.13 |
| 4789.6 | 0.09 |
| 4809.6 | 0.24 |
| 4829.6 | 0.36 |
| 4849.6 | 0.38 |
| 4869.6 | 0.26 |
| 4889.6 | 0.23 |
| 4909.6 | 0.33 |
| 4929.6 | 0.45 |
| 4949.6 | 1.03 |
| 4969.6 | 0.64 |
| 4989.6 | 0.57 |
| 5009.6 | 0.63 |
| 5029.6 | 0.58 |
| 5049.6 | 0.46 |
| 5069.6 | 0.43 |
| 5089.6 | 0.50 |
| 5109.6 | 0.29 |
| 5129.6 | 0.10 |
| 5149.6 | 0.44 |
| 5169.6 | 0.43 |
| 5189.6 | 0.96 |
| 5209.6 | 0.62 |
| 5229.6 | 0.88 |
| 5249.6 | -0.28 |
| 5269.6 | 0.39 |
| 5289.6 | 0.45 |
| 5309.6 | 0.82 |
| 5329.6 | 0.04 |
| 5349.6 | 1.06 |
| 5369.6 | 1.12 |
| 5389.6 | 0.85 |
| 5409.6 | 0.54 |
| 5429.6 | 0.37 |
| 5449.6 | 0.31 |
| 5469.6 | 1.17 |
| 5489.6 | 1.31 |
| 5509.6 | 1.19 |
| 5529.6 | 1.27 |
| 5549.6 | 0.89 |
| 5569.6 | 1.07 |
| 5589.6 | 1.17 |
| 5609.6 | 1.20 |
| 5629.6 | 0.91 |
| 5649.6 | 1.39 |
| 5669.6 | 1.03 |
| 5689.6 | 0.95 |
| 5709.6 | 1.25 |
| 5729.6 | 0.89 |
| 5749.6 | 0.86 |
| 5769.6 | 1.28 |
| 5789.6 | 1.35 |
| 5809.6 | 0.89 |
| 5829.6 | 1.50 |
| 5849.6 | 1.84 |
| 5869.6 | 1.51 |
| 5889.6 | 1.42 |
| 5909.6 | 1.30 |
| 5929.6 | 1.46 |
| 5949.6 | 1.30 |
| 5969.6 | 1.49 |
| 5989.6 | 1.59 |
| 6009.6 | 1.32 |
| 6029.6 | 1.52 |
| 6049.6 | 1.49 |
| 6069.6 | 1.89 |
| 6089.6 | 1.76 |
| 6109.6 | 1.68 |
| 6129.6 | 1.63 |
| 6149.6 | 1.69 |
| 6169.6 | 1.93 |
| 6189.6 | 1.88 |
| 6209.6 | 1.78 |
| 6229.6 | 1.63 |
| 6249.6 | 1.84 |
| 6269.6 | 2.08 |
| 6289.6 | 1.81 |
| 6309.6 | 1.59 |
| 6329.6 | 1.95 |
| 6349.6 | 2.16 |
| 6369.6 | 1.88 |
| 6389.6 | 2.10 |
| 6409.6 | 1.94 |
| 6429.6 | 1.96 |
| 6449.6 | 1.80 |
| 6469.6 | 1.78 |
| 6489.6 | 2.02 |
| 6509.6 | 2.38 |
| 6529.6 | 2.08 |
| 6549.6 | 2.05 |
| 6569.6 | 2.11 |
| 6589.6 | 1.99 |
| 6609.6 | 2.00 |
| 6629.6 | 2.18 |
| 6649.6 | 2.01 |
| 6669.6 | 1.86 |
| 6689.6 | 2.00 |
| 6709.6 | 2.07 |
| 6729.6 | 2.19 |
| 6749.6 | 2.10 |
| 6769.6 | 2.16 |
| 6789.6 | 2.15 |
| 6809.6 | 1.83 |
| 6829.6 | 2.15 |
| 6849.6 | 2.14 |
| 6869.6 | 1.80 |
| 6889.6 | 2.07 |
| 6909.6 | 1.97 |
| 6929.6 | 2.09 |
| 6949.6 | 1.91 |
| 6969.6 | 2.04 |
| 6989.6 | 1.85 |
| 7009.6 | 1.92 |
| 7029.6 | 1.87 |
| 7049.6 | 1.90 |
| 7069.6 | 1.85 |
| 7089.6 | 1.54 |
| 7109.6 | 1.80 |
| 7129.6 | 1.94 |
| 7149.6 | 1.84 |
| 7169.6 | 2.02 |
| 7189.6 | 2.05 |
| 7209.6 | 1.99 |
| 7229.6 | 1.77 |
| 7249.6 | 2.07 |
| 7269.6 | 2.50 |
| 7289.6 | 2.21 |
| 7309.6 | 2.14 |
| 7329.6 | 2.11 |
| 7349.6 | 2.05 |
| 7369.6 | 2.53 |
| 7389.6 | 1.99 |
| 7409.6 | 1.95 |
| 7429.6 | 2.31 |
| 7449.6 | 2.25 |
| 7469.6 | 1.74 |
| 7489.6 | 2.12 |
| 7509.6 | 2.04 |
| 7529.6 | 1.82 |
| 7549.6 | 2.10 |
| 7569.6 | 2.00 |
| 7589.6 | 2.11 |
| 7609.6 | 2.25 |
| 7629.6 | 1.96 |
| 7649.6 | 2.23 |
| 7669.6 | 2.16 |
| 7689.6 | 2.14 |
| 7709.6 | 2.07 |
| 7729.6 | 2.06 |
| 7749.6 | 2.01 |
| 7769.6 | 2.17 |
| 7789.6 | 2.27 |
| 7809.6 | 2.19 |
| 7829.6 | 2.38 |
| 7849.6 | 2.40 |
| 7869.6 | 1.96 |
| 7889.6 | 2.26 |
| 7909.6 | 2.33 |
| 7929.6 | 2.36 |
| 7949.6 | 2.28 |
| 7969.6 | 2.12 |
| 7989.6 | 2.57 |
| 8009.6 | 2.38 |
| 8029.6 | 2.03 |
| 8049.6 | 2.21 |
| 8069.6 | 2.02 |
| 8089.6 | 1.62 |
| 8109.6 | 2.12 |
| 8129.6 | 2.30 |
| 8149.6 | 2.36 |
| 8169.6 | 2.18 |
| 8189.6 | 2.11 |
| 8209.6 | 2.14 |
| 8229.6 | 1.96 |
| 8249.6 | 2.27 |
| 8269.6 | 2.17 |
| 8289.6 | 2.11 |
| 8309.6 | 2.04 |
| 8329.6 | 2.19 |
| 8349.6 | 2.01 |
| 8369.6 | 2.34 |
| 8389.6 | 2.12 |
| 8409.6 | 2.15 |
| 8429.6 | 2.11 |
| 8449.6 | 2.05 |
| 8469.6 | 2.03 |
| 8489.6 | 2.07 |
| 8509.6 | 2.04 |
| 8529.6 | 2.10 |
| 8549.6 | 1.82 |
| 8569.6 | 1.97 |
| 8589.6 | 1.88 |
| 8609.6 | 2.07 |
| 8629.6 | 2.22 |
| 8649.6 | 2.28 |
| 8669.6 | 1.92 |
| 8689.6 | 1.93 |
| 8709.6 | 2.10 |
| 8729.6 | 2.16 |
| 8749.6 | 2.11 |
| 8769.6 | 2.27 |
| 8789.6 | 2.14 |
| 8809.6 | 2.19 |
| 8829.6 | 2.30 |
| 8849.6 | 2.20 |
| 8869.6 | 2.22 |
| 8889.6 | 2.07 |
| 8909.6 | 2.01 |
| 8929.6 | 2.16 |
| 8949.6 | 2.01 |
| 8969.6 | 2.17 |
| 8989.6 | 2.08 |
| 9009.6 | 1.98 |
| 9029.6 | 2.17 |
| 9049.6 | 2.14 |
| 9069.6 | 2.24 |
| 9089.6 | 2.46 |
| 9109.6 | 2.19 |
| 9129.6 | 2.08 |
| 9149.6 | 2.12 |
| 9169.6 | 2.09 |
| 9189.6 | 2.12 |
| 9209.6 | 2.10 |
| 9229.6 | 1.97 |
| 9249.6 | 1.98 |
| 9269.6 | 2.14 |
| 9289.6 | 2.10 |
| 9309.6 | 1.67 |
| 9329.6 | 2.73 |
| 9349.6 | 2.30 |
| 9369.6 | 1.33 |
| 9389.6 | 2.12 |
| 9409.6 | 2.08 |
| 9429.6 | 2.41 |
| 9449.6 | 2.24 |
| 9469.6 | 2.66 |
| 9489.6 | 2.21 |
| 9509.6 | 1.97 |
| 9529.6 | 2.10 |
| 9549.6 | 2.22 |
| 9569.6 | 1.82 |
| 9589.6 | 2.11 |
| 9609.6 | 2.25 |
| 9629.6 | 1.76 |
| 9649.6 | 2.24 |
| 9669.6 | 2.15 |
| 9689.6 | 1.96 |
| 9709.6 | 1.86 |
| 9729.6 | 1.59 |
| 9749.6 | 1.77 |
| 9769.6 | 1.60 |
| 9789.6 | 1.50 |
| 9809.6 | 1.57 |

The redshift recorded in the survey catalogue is 0.371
